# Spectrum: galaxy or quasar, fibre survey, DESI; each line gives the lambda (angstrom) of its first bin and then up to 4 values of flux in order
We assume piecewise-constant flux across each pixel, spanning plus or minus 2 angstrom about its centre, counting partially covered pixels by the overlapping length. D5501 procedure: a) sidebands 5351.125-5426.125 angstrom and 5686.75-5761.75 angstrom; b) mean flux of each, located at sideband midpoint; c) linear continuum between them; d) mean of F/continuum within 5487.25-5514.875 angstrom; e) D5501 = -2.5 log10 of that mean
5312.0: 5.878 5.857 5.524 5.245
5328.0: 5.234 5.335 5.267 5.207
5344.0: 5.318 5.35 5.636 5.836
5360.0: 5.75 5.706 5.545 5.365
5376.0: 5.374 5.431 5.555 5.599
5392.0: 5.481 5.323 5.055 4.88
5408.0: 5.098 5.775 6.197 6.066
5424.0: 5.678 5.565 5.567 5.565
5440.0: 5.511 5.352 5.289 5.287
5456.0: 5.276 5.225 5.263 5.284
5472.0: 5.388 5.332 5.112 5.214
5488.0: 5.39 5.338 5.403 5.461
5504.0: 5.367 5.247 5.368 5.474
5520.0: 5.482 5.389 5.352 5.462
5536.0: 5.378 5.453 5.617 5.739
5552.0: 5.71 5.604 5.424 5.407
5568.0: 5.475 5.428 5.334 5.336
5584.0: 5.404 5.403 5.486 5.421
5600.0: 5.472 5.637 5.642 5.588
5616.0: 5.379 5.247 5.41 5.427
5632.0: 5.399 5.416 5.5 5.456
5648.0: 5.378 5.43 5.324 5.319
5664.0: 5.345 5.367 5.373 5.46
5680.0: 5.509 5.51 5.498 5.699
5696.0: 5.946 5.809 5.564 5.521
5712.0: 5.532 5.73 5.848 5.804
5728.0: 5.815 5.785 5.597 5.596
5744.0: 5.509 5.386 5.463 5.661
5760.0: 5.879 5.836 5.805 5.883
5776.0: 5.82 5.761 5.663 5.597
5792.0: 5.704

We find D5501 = 0.04 mag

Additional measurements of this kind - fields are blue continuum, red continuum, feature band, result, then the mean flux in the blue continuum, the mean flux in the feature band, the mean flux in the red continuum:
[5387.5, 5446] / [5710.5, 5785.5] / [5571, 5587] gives 0.05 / 5.51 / 5.37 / 5.71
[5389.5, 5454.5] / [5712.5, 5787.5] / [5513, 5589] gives 0.02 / 5.48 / 5.47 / 5.71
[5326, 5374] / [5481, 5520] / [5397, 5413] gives 0.05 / 5.46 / 5.17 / 5.36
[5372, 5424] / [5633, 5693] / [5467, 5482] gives 0.04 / 5.49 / 5.28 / 5.43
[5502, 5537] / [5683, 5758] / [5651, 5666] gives 0.04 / 5.39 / 5.35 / 5.65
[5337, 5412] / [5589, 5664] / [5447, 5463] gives 0.03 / 5.42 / 5.27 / 5.44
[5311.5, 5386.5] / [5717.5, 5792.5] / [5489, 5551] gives 0.03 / 5.49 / 5.44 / 5.71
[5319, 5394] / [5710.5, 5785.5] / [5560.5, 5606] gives 0.03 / 5.46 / 5.44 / 5.71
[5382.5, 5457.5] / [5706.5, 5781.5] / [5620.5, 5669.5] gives 0.05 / 5.48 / 5.39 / 5.7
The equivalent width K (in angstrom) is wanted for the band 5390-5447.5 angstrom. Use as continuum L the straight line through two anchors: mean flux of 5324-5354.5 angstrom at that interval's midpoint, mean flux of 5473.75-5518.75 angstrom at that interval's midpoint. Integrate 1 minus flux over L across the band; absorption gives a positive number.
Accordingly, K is -1.8 angstrom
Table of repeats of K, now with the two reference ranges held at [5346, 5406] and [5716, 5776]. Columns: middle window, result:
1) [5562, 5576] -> 0.42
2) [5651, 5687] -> 1.60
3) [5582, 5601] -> 0.57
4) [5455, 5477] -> 0.90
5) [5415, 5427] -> -0.96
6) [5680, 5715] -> 0.29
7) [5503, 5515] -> 0.46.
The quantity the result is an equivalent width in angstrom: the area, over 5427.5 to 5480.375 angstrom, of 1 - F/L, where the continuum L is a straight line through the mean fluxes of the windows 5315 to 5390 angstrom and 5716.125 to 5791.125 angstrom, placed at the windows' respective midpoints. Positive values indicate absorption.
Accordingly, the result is 1.7 angstrom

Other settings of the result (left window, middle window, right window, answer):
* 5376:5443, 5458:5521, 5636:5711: 2.0 angstrom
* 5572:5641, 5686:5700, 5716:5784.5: -0.3 angstrom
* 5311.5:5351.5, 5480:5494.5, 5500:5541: 0.3 angstrom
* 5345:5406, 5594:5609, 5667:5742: 0.1 angstrom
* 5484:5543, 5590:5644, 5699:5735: 0.9 angstrom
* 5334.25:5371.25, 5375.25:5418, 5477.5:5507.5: 0.1 angstrom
